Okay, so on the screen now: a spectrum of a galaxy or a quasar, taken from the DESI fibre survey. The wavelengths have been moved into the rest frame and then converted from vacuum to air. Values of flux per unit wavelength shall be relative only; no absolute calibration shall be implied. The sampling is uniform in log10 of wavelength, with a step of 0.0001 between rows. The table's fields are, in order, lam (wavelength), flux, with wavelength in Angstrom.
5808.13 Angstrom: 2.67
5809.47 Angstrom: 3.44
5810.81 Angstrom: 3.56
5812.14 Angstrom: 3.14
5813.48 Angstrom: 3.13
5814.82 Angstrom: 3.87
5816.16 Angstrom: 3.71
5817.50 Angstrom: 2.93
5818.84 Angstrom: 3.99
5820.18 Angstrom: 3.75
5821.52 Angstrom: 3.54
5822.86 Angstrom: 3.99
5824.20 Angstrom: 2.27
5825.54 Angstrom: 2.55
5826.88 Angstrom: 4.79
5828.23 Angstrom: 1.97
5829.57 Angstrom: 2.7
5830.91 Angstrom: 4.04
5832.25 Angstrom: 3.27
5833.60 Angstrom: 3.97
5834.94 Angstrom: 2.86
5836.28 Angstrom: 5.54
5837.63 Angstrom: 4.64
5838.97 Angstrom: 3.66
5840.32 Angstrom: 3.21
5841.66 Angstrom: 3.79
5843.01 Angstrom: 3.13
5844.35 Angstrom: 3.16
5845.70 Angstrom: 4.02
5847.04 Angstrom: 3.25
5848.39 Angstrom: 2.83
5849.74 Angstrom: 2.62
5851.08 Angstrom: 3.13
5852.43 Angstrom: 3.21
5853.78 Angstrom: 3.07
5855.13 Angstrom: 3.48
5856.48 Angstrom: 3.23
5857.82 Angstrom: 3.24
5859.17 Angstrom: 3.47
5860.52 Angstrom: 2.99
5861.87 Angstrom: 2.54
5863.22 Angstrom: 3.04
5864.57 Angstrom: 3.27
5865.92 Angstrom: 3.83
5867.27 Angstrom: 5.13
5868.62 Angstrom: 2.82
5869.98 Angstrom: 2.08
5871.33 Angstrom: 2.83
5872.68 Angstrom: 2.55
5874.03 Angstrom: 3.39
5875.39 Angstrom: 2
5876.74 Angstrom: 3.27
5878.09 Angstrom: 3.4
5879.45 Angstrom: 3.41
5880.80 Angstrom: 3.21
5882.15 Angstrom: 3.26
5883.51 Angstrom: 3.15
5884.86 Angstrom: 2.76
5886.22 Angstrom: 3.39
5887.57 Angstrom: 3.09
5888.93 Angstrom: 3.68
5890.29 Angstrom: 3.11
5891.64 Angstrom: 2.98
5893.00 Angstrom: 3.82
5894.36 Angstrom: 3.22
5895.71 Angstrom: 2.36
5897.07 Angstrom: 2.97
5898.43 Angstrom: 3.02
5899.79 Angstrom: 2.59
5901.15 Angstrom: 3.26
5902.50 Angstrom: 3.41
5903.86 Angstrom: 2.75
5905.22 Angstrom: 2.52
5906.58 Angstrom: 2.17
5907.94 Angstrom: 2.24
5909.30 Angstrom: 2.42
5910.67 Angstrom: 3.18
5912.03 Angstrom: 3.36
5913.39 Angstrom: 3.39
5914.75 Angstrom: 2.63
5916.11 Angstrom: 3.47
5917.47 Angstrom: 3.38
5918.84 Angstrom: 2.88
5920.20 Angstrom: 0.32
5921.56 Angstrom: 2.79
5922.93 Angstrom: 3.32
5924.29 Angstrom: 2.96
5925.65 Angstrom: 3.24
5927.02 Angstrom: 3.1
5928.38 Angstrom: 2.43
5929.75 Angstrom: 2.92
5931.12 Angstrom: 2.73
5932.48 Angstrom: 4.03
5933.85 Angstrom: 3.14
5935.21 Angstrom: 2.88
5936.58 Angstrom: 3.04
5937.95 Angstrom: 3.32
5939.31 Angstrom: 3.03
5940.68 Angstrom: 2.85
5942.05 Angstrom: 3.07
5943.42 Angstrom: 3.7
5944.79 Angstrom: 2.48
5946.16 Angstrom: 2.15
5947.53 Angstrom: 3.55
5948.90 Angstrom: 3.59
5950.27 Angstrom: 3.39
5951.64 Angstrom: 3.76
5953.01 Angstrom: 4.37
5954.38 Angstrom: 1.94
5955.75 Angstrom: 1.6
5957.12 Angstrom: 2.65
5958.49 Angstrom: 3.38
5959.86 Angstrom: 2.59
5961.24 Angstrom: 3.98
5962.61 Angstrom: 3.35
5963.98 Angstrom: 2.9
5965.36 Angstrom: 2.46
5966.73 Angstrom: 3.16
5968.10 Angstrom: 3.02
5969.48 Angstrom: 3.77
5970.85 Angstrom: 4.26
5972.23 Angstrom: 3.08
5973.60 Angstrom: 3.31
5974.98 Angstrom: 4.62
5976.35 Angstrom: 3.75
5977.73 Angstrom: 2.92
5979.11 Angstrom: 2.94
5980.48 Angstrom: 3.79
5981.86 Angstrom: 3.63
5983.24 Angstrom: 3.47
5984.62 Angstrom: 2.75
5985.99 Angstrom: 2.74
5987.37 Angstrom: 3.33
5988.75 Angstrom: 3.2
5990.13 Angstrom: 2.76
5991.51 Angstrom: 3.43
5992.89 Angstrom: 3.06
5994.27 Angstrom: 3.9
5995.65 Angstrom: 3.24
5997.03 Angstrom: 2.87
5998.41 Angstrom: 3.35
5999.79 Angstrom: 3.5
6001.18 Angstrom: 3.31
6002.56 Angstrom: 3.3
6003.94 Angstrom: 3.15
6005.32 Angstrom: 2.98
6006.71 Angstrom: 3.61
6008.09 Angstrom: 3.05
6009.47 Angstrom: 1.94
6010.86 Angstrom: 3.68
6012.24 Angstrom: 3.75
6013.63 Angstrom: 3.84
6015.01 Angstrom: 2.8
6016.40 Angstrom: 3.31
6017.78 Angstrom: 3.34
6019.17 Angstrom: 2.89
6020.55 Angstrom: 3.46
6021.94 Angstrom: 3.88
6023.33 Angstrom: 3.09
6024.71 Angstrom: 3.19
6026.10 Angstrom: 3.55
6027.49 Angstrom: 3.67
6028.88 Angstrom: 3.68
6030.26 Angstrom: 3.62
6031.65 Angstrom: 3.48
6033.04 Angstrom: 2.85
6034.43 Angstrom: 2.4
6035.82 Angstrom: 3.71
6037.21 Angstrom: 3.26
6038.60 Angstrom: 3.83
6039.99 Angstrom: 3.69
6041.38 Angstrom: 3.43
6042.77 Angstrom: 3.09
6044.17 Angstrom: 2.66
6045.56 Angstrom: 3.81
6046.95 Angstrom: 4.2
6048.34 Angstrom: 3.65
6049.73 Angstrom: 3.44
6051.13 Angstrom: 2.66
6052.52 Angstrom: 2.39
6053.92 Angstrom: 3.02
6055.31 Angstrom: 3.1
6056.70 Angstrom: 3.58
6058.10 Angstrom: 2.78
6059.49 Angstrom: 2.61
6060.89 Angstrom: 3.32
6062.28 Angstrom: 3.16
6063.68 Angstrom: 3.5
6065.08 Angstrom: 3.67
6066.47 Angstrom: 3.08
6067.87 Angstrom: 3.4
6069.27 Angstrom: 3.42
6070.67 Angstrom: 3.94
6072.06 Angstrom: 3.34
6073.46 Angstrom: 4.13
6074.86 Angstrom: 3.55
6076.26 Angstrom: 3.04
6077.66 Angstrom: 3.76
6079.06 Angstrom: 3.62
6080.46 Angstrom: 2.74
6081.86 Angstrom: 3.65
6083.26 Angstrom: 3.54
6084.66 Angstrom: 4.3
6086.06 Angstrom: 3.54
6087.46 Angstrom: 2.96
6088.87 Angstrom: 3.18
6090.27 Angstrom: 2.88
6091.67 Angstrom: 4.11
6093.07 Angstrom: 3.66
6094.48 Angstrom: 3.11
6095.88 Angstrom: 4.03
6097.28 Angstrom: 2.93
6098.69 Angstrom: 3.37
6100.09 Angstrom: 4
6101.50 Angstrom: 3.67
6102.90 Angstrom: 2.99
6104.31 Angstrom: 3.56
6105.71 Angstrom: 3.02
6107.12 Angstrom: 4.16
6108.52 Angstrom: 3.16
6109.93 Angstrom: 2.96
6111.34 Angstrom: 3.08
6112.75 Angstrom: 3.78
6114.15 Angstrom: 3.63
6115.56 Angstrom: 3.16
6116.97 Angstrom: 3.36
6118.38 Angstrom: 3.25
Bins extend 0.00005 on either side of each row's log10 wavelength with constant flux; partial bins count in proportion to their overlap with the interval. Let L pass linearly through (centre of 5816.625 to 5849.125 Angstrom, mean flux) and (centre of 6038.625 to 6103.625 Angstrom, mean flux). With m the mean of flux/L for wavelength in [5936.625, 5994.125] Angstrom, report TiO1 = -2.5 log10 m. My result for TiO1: 0.08 mag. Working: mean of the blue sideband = 3.49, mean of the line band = 3.2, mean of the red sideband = 3.39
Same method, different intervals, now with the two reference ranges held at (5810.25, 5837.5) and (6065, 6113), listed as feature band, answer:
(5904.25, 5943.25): 0.20 mag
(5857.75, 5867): 0.07 mag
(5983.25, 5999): 0.10 mag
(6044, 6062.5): 0.09 mag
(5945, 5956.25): 0.15 mag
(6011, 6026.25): 0.03 mag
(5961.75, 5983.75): 0.02 mag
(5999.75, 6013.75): 0.07 mag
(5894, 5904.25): 0.18 mag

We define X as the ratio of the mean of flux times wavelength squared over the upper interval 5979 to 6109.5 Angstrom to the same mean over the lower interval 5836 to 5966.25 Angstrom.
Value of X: 1.1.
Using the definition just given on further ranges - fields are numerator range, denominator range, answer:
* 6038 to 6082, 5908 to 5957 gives 1.18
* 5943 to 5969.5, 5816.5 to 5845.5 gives 0.91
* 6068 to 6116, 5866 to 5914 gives 1.22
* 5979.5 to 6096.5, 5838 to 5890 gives 1.10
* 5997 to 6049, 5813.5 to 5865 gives 1.05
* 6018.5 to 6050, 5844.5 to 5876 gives 1.16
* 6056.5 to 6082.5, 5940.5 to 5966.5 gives 1.15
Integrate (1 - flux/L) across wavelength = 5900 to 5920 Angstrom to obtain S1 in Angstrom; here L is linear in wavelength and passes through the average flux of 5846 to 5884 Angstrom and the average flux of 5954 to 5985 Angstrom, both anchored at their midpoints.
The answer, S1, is 1.9 Angstrom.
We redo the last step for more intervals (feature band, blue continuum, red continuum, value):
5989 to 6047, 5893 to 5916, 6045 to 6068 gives -2.8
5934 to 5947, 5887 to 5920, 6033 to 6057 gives 0.3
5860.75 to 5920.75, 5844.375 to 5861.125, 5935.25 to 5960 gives 2.8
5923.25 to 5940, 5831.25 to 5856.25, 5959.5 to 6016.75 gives 1.5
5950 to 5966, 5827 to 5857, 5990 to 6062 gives 1.5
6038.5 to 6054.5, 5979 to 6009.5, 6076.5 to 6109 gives 0.2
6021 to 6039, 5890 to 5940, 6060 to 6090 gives -0.5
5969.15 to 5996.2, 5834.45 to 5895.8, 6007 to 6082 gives -0.7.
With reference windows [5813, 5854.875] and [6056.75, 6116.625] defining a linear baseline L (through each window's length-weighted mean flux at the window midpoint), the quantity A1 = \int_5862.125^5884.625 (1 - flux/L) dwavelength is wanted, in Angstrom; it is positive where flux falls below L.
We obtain 1.9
